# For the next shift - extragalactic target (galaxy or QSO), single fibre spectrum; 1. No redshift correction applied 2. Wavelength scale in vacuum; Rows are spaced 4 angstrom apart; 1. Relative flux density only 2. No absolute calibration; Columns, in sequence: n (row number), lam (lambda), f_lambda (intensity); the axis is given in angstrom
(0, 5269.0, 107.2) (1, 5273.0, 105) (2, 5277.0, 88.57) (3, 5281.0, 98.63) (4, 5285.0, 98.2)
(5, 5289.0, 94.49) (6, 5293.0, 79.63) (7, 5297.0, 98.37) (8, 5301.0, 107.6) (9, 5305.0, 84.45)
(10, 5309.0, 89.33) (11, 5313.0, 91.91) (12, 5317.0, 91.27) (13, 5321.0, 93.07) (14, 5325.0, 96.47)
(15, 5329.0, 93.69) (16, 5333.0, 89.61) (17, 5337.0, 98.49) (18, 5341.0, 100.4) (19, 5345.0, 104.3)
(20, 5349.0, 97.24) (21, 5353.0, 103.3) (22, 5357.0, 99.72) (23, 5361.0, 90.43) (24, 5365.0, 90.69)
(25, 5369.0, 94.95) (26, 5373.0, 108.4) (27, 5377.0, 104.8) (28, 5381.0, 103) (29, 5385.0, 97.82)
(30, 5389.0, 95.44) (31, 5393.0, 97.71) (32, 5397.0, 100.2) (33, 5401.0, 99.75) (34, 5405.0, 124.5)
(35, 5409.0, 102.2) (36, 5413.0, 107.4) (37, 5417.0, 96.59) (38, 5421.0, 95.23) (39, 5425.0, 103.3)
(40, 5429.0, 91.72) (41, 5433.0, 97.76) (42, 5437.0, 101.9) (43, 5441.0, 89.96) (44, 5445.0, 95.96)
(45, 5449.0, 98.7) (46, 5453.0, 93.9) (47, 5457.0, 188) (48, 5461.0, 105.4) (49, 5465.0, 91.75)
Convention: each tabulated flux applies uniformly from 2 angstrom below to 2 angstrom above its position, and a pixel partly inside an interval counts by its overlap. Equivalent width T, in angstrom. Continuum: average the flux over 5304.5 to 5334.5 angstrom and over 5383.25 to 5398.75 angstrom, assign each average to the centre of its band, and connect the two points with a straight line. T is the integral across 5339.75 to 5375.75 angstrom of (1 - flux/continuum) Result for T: -1.5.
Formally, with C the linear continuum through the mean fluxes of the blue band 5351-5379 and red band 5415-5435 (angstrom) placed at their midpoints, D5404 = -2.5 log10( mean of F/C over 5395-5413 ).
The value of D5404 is -0.10 mag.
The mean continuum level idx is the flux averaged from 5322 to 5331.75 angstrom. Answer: 94.5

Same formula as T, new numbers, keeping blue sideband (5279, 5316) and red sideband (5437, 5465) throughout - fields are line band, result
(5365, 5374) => 0.2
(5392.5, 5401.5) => 0.4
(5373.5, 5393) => 0.4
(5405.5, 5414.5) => -0.2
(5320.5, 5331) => 0.2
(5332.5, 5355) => -0.2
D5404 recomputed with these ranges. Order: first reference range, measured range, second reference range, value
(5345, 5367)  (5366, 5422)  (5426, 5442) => -0.058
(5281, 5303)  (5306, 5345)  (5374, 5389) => 0.044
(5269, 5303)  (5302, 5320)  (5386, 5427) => 0.087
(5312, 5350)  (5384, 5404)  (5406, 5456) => -0.011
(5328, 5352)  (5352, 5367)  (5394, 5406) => 0.053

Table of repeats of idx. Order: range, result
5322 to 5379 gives 97.9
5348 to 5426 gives 101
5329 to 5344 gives 96.4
